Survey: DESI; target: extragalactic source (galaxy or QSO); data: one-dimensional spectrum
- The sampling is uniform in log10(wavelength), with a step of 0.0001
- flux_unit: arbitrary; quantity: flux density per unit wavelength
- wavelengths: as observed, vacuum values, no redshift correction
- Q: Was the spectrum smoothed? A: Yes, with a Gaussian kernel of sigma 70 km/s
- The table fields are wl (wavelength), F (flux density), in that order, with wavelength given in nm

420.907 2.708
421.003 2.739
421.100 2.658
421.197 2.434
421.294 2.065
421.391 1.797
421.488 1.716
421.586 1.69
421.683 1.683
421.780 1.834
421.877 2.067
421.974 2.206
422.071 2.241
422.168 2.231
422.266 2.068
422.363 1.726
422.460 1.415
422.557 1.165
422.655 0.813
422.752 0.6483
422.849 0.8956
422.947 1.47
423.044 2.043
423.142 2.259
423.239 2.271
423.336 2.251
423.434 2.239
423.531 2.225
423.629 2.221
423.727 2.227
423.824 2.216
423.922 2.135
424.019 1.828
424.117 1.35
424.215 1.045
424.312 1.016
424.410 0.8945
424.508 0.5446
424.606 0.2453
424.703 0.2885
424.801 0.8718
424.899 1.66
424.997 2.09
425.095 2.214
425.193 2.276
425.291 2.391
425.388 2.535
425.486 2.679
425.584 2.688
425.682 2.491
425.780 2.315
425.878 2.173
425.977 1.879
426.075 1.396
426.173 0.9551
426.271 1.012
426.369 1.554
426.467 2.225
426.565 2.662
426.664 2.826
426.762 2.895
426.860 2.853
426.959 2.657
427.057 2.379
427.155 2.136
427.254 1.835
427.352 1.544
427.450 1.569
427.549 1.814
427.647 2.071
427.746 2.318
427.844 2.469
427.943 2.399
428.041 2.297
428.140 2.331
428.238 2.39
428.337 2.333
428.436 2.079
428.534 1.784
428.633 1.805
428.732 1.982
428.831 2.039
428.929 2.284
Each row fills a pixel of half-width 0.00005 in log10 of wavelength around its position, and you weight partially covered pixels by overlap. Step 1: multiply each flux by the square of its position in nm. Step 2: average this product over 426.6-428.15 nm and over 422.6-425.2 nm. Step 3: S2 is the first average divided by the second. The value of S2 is 1.5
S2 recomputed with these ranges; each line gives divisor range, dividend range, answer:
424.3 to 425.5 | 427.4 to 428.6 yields 1.45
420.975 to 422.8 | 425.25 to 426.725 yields 1.18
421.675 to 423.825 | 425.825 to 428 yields 1.15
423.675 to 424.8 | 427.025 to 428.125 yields 1.71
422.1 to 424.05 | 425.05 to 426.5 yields 1.14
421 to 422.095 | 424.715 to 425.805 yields 1.05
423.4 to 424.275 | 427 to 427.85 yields 1.06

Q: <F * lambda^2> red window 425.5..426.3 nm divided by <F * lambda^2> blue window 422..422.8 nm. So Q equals 1.25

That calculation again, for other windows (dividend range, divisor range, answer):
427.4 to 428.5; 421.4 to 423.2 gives 1.33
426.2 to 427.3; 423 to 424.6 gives 1.30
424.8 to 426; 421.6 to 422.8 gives 1.35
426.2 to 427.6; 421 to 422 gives 1.06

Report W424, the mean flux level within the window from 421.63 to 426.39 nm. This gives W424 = 1.73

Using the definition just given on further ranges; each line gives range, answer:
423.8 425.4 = 1.47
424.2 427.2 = 1.88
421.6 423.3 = 1.71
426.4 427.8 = 2.26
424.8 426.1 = 2.18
